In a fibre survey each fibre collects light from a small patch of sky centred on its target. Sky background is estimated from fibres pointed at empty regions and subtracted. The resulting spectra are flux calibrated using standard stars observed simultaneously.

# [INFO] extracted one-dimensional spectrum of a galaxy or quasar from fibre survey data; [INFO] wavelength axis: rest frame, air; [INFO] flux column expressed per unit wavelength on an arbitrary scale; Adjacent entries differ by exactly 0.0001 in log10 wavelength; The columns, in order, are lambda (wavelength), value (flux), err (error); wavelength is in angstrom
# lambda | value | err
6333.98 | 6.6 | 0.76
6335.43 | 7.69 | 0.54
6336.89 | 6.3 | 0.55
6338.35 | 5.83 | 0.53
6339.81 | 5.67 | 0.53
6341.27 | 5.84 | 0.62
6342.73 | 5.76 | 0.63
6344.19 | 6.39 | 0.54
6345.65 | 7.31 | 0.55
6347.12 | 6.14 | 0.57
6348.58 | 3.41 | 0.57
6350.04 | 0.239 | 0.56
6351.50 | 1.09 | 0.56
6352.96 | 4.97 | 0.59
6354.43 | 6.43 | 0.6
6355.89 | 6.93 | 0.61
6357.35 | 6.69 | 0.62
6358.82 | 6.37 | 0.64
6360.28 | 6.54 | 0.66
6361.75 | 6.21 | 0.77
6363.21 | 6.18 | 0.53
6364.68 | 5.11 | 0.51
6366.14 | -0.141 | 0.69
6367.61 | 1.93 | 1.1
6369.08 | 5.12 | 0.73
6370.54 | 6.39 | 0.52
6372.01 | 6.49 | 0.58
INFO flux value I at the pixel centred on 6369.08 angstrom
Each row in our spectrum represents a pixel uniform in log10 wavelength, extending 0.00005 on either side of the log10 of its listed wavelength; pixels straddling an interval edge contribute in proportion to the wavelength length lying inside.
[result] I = 5.12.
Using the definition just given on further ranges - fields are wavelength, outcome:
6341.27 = 5.84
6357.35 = 6.69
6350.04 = 0.239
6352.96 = 4.97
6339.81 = 5.67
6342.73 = 5.76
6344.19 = 6.39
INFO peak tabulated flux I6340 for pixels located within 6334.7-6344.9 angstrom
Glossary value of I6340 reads 7.69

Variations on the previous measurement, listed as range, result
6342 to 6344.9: 6.39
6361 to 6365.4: 6.21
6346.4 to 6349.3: 6.14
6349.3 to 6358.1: 6.93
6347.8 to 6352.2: 3.41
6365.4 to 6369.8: 5.12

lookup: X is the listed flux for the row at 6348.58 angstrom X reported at 3.41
